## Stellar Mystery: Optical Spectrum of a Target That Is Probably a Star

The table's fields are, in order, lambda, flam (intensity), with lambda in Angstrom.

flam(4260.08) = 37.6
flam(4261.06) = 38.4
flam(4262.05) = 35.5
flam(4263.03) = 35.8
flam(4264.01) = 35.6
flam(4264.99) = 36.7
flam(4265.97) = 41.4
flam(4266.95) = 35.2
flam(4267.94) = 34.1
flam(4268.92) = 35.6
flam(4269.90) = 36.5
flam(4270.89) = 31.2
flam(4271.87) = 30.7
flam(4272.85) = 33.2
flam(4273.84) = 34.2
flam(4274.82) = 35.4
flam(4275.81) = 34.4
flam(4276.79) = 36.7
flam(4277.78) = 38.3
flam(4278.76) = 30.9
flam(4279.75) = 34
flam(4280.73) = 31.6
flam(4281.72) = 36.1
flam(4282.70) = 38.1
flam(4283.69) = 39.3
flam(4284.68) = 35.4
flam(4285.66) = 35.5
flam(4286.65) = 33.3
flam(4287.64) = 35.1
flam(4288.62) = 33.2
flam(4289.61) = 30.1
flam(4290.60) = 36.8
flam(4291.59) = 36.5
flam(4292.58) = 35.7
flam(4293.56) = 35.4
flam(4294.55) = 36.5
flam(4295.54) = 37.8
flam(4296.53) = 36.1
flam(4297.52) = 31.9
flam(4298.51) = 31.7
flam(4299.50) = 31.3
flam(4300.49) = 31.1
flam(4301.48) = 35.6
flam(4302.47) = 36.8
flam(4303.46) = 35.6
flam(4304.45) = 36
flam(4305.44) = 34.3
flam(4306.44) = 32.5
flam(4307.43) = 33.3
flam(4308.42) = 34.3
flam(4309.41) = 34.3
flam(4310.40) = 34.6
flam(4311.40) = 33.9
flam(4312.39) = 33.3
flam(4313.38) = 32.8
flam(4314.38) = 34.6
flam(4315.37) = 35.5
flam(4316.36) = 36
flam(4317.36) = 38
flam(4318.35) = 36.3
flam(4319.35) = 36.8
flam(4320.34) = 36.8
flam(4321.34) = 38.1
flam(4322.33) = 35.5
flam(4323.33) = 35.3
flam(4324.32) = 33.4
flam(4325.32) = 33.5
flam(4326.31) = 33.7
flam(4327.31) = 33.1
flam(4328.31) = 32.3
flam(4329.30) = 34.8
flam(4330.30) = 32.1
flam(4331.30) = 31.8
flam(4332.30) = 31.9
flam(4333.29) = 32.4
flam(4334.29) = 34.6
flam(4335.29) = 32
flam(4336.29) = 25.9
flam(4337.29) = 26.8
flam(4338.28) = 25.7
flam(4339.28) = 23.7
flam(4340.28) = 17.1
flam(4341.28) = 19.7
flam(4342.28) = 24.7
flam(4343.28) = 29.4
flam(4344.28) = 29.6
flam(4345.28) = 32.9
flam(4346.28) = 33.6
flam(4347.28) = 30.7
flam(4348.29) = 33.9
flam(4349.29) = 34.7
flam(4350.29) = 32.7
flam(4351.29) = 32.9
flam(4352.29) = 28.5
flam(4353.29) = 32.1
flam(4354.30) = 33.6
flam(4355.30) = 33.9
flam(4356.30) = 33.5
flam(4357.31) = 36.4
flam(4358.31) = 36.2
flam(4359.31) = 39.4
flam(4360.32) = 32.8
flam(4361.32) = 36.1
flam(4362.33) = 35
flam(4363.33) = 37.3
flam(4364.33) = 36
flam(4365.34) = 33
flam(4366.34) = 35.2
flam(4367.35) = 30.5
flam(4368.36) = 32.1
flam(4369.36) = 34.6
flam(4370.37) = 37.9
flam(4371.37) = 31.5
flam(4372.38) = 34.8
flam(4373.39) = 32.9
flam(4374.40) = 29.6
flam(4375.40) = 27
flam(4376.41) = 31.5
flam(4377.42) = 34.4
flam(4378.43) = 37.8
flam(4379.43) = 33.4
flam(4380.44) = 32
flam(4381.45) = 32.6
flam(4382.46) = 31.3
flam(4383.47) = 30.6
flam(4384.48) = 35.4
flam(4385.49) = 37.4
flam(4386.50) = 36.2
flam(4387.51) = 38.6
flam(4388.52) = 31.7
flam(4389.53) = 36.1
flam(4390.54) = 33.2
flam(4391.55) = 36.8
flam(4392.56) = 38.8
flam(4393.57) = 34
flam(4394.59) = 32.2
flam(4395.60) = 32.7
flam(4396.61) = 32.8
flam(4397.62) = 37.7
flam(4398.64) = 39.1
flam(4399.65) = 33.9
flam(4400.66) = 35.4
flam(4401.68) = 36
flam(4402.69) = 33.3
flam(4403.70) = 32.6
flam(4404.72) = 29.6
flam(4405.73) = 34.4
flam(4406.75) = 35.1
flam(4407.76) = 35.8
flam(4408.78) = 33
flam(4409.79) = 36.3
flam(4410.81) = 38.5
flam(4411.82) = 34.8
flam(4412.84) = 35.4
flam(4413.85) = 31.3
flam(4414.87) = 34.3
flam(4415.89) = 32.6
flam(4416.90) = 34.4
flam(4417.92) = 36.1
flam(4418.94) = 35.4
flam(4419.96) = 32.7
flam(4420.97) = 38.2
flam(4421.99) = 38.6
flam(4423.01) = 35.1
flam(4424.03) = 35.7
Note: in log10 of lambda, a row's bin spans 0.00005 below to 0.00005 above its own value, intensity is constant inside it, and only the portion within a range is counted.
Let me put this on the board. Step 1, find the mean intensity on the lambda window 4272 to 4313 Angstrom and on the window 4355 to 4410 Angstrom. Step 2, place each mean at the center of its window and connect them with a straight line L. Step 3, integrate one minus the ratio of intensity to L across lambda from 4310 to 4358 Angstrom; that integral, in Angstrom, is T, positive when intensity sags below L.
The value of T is 3.2 Angstrom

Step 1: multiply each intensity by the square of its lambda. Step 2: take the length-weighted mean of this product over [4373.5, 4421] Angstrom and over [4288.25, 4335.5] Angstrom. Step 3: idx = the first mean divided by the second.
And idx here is 1.0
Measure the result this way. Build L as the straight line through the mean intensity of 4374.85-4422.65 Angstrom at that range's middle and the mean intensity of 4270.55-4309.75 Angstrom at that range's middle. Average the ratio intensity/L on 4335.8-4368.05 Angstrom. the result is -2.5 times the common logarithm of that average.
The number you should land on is 0.10 mag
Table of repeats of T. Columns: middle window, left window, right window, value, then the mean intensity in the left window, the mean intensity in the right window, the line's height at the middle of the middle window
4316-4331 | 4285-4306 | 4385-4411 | -0.13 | 34.6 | 35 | 34.7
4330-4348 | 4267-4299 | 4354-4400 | 3.07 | 34.7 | 34.3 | 34.5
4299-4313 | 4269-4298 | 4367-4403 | 0.25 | 34.8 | 34.1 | 34.7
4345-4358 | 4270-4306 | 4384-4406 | 0.64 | 34.6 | 34.9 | 34.8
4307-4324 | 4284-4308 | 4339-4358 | -1.19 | 34.5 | 30.3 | 33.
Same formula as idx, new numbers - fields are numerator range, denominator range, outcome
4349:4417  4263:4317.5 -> 1.03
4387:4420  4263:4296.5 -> 1.04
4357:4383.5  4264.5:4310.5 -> 1.01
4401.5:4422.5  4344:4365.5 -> 1.05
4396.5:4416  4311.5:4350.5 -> 1.12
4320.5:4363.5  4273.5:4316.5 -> 0.94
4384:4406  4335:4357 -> 1.21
